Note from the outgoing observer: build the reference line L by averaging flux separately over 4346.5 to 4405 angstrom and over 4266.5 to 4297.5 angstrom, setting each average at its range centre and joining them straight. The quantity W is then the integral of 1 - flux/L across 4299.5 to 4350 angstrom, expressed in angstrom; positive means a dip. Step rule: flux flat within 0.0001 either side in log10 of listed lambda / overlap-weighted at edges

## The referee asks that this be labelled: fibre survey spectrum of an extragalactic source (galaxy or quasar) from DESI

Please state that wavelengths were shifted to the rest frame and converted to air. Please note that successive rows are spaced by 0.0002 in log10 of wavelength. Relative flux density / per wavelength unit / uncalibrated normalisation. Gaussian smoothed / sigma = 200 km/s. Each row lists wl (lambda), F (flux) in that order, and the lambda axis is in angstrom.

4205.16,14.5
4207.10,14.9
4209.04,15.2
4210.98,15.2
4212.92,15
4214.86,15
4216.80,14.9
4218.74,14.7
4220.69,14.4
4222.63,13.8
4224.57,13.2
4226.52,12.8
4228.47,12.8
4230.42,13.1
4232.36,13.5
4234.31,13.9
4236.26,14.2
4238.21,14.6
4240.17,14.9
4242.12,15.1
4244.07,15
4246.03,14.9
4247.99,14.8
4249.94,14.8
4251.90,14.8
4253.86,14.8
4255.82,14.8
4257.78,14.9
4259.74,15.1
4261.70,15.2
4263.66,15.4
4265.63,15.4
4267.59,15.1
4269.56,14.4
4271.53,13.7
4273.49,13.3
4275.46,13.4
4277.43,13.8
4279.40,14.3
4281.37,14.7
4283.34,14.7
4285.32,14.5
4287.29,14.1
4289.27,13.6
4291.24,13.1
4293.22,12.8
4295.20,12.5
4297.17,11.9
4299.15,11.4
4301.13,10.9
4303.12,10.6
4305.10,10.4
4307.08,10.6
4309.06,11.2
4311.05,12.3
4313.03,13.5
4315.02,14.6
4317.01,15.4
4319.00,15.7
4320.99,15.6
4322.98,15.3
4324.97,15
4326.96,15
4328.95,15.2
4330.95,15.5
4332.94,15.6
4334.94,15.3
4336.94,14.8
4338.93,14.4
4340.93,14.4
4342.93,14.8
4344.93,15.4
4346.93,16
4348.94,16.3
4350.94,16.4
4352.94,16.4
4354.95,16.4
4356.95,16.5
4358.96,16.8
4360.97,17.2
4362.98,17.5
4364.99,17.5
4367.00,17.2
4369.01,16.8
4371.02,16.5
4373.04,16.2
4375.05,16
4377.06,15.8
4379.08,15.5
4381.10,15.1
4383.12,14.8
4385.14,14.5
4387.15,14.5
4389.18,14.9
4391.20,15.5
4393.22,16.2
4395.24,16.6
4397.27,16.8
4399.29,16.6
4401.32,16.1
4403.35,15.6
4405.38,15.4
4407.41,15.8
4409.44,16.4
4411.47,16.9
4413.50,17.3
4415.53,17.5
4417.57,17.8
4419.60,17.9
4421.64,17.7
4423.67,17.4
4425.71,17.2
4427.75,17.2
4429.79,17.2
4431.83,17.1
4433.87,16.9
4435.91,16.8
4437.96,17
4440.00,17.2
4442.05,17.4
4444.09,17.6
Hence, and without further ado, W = 2.6 angstrom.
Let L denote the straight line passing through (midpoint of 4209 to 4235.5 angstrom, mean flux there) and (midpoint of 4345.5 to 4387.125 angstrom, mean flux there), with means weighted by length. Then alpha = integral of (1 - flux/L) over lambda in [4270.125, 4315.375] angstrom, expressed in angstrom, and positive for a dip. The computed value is 6.8 angstrom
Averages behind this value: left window 14.1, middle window 12.9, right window 16.2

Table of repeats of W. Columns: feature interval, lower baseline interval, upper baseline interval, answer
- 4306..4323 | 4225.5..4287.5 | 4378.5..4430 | 1.6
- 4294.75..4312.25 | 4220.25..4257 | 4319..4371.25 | 4.5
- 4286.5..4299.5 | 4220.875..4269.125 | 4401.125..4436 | 2.0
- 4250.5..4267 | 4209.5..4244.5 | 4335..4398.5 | -0.5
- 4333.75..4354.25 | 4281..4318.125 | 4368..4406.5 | -1.7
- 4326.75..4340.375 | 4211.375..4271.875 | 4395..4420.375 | 0.5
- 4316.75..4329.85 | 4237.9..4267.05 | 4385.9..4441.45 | 0.3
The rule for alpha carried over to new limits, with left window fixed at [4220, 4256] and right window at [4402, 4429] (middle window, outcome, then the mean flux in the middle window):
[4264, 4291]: 1.1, 14.2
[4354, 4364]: -0.5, 16.9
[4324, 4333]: 0.2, 15.2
